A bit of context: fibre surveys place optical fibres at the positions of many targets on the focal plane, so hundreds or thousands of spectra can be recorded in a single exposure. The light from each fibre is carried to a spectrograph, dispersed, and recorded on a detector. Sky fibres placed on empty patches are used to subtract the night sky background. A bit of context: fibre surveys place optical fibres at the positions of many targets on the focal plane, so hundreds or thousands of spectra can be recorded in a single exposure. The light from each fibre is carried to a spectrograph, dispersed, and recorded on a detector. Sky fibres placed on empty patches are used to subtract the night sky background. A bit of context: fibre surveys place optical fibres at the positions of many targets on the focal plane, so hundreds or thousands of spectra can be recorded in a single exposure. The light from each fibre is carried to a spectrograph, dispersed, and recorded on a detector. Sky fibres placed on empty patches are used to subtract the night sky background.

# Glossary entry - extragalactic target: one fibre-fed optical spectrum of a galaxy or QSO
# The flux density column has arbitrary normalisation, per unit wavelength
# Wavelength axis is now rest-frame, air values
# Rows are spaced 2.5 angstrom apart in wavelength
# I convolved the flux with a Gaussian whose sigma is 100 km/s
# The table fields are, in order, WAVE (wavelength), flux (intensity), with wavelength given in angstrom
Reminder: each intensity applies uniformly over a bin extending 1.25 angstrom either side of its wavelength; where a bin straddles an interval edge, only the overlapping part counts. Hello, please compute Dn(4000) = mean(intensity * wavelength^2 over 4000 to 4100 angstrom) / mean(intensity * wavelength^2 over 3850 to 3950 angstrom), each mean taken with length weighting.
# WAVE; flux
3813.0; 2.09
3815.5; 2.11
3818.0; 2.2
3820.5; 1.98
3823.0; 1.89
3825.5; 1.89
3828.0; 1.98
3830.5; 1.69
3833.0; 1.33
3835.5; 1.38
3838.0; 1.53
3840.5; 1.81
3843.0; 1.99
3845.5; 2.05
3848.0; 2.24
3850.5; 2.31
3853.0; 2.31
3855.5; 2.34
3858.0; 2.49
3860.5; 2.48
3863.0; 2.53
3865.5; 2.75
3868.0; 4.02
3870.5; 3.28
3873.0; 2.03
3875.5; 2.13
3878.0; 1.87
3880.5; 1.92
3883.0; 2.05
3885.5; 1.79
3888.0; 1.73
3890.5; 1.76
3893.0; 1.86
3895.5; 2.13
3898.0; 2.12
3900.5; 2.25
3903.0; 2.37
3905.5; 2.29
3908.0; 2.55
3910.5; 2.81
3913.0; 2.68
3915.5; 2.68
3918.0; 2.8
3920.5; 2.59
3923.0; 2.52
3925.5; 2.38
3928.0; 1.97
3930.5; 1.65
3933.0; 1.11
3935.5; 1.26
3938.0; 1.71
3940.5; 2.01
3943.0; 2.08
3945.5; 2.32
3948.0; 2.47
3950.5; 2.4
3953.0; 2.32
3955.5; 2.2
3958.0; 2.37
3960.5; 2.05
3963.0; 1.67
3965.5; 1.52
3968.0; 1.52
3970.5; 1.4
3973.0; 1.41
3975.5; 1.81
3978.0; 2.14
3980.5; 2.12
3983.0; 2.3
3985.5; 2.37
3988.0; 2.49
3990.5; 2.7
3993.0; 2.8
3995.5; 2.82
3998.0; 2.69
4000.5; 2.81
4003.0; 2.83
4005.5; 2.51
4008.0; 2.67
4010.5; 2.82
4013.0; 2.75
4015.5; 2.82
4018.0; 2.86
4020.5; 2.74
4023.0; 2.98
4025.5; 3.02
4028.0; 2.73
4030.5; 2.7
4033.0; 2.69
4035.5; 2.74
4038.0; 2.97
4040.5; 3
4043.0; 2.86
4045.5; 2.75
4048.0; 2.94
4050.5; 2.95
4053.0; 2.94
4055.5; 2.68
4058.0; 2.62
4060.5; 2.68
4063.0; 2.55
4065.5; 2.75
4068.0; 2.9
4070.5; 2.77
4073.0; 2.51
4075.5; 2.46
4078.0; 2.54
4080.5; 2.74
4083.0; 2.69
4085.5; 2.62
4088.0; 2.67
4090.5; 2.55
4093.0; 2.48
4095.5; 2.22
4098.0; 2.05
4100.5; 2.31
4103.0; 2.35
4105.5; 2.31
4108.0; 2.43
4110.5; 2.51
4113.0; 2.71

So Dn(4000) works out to 1.3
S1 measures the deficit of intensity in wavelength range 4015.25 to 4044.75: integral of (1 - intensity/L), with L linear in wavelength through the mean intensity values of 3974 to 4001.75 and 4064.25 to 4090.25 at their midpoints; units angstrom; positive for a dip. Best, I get -3.39 angstrom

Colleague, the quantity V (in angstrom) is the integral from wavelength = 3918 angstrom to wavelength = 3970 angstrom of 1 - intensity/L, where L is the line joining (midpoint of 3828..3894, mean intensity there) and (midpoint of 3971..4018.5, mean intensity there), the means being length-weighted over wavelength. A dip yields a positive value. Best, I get 7.4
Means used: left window 2.14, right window 2.49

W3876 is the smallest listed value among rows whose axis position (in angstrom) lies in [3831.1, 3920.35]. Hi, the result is 1.33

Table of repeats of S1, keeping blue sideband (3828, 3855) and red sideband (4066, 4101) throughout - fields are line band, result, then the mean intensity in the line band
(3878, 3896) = 1.1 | 1.88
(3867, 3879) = -4.2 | 2.65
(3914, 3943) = 0.7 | 2.07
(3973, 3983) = 1.2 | 1.98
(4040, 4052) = -2.2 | 2.89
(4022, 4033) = -2.0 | 2.84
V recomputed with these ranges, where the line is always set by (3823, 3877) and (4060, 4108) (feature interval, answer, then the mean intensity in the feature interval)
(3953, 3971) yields 3.7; 1.87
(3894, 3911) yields -0.4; 2.33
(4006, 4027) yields -3.3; 2.82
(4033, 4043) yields -1.6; 2.87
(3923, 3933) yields 1.6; 1.95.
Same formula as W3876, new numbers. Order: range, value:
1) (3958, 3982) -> 1.4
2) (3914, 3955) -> 1.11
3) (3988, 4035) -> 2.49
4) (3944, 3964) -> 1.67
